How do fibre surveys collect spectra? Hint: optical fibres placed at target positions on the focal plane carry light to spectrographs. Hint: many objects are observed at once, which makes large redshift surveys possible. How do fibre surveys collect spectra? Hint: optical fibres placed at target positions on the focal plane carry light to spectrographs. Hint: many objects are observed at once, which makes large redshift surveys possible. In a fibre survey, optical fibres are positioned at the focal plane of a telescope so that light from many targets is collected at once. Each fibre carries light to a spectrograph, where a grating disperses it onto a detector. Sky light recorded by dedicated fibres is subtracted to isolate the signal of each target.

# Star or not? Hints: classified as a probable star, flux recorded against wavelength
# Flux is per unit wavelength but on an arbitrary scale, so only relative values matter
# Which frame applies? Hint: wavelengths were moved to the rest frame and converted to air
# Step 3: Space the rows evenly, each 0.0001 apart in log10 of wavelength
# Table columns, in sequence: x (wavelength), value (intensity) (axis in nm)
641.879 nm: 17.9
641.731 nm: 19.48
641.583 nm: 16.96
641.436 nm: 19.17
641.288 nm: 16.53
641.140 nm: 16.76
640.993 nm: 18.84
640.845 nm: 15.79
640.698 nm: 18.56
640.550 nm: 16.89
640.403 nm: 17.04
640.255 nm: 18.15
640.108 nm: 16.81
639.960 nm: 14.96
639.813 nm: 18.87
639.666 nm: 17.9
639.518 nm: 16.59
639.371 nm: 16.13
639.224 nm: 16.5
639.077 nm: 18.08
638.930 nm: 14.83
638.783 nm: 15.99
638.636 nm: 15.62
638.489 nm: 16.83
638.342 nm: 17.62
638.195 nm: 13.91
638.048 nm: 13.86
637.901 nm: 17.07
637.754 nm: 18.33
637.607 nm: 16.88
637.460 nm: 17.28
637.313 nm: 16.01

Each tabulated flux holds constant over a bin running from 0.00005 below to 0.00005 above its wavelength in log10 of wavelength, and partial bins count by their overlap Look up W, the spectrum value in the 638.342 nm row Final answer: 17.62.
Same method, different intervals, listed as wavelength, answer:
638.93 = 14.83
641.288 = 16.53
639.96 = 14.96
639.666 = 17.9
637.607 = 16.88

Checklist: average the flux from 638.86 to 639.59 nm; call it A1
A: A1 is 16.5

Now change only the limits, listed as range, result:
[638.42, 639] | 15.8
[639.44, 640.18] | 17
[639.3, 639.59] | 16.4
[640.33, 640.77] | 17.5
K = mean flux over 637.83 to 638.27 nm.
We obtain 14.9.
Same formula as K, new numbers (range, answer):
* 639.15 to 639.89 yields 17.2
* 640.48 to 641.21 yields 17.4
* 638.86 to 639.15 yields 16.5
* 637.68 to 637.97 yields 17.7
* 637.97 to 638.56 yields 15.6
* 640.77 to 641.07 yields 17.4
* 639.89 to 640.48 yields 16.7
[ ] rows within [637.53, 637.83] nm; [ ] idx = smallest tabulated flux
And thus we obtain 16.88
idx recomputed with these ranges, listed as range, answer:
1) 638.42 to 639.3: 14.83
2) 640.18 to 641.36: 15.79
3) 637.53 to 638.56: 13.86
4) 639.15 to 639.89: 16.13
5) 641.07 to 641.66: 16.53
